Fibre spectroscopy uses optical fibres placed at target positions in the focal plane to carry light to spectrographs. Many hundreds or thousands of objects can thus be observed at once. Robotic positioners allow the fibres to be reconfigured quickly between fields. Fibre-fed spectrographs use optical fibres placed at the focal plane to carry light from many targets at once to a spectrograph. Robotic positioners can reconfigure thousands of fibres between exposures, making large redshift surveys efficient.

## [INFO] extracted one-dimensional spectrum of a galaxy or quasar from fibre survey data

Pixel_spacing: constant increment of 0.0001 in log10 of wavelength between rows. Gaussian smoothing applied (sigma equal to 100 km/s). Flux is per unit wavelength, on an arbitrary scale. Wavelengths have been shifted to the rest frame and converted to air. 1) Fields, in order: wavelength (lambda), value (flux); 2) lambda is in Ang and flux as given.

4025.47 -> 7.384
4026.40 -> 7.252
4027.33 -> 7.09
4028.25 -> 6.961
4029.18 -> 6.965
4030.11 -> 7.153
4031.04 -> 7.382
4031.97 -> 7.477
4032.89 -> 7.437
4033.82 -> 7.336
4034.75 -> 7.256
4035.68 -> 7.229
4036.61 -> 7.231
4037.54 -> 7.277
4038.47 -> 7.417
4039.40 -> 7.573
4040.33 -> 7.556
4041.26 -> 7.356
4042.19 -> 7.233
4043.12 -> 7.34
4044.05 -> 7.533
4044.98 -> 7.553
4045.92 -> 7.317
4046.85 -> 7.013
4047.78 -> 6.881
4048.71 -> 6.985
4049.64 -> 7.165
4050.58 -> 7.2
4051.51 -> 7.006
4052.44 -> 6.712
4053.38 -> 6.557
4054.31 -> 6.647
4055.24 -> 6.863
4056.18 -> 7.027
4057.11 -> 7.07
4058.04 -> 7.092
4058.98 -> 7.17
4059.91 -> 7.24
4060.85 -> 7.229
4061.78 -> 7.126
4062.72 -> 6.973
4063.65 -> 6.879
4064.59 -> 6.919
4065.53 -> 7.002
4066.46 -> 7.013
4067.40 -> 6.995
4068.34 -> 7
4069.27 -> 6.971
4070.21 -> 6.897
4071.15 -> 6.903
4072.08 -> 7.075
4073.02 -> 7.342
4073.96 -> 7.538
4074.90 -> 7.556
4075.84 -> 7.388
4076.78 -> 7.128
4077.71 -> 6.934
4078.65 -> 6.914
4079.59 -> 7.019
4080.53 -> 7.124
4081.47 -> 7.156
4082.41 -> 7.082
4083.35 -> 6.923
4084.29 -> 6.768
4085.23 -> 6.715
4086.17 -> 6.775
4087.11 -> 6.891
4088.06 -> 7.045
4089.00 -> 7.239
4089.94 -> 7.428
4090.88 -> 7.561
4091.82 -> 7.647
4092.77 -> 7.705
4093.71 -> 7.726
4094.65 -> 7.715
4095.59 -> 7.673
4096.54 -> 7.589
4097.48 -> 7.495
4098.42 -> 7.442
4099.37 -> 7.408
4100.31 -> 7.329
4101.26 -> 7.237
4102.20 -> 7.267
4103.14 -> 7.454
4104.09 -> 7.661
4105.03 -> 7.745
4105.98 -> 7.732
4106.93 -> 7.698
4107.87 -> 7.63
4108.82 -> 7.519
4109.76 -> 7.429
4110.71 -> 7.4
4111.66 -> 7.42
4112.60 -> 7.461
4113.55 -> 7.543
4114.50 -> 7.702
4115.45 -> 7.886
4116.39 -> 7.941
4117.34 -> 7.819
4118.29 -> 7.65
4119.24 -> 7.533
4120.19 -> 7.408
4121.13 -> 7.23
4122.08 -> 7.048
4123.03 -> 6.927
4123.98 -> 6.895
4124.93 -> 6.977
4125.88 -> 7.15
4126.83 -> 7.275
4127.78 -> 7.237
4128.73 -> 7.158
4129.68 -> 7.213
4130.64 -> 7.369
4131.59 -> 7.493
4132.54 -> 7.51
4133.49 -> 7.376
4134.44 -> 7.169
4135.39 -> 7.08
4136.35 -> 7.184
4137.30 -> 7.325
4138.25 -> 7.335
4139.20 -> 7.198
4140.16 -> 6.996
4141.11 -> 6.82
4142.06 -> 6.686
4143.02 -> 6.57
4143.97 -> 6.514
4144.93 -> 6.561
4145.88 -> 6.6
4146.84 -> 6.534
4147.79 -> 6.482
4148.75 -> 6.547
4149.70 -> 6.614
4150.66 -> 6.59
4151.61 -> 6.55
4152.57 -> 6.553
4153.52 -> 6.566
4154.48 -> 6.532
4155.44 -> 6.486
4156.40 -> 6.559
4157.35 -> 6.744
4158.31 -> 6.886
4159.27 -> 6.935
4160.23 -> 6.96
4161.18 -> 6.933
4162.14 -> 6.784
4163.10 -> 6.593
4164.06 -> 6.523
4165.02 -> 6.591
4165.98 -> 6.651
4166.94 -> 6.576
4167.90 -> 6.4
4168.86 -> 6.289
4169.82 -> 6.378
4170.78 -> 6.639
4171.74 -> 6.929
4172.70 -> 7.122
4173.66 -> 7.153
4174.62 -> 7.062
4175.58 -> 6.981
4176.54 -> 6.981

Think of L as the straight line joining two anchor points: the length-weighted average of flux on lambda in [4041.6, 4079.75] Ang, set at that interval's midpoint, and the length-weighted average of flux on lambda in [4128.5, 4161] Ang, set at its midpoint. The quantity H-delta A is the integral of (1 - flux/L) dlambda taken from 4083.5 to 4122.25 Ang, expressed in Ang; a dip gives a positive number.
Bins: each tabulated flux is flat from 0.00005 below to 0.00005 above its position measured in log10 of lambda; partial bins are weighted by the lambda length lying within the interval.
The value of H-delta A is -2.6 Ang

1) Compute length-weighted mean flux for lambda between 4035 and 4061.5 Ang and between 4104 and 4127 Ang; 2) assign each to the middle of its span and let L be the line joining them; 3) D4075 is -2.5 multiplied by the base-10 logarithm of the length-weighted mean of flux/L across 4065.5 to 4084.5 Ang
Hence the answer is 0.03 mag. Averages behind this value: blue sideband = 7.16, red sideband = 7.47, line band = 7.09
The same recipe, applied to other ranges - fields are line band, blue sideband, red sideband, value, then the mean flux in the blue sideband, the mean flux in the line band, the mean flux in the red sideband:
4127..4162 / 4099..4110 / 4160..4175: 0.02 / 7.52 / 6.89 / 6.72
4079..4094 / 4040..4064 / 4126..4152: -0.02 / 7.1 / 7.16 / 6.97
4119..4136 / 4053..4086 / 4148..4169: -0.07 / 7.04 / 7.22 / 6.63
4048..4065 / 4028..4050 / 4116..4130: 0.04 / 7.28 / 6.99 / 7.29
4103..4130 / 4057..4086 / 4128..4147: -0.06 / 7.07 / 7.44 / 7.04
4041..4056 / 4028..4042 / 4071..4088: 0.02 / 7.31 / 7.08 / 7.07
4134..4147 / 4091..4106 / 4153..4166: 0.01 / 7.55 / 6.9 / 6.7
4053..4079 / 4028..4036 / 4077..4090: 0.00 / 7.25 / 7.06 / 6.99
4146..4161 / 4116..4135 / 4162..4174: 0.04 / 7.32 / 6.64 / 6.65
